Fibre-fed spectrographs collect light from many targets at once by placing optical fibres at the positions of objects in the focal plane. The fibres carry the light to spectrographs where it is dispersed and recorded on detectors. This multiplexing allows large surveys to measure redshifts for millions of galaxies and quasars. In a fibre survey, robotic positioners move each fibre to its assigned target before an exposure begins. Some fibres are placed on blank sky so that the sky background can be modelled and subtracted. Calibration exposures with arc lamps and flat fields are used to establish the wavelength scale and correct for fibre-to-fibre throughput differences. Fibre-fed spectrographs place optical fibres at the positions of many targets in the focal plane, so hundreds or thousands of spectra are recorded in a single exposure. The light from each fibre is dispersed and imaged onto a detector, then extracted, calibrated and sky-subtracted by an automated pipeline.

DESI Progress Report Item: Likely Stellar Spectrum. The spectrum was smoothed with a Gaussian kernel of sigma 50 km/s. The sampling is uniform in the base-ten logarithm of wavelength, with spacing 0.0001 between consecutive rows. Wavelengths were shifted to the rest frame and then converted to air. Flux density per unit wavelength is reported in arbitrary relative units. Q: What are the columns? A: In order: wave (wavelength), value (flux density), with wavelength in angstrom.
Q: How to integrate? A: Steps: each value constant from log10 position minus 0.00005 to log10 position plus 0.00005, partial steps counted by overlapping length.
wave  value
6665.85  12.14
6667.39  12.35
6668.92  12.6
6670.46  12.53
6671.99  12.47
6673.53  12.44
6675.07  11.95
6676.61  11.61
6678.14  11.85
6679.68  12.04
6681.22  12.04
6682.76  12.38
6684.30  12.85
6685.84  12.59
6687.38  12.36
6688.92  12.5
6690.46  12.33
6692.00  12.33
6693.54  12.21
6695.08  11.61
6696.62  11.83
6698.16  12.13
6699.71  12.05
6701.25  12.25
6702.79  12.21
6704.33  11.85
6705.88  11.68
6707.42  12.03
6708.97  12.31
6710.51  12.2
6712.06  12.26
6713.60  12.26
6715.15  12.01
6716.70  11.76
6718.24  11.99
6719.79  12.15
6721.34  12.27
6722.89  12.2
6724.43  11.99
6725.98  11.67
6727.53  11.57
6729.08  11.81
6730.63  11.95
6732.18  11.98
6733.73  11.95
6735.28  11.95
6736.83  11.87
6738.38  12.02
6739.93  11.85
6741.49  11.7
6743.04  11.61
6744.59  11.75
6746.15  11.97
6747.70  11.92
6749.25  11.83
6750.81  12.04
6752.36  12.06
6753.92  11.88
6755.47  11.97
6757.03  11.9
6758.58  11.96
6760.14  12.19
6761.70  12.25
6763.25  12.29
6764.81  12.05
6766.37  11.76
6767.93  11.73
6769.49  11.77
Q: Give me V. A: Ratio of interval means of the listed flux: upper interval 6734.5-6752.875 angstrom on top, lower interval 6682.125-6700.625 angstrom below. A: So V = 0.97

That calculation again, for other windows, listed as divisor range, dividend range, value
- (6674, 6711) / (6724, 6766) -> 0.98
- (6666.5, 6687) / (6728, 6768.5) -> 0.97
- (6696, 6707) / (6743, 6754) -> 0.99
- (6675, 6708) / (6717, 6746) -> 0.98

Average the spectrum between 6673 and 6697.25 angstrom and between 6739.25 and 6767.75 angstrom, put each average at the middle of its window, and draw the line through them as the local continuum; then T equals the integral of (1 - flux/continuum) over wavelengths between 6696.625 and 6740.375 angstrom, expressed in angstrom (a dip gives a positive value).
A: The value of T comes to 0.2 angstrom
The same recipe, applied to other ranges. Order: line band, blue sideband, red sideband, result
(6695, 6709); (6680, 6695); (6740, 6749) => 0.2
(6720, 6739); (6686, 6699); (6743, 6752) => 0.1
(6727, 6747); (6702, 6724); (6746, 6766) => 0.3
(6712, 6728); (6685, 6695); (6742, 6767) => 0.2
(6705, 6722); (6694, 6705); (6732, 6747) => -0.2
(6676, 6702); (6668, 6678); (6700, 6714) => 0.0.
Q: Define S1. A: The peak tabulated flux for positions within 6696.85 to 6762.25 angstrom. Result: 12.31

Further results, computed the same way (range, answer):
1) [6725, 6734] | 11.98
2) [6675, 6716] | 12.85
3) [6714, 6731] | 12.27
